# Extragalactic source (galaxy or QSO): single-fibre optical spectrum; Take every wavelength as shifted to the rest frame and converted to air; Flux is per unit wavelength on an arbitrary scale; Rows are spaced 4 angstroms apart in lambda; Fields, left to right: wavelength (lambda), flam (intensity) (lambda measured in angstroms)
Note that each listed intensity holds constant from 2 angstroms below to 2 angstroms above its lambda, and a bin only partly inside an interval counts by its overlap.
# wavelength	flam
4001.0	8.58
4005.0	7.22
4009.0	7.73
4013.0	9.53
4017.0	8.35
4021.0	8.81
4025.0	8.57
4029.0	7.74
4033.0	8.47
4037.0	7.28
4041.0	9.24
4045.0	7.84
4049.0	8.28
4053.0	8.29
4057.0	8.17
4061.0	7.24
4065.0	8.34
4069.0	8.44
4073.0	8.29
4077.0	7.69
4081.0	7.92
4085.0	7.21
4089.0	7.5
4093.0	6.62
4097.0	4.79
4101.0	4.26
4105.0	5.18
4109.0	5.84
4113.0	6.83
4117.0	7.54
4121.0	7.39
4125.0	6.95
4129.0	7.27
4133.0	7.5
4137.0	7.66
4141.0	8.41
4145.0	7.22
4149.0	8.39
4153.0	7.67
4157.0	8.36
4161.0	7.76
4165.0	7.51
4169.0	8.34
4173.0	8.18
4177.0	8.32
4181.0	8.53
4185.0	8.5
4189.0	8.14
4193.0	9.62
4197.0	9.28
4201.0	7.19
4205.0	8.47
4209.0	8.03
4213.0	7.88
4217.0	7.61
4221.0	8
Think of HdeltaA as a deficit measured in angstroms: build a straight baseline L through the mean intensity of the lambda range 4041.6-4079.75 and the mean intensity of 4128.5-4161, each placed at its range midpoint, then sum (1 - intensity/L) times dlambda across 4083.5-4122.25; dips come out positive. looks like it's 8.2 angstroms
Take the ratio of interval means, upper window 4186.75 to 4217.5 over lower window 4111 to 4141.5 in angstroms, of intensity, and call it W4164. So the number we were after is 1.12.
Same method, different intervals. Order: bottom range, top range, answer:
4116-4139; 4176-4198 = 1.18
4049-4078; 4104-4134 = 0.85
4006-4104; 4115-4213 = 1.03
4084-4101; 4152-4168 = 1.26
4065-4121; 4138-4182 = 1.17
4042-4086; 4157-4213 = 1.03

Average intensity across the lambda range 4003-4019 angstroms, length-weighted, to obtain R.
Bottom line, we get 8.21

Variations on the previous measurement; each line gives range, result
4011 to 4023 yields 8.9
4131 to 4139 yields 7.58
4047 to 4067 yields 8.06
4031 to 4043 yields 8.33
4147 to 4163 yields 8.04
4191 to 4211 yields 8.52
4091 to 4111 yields 5.34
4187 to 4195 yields 8.88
